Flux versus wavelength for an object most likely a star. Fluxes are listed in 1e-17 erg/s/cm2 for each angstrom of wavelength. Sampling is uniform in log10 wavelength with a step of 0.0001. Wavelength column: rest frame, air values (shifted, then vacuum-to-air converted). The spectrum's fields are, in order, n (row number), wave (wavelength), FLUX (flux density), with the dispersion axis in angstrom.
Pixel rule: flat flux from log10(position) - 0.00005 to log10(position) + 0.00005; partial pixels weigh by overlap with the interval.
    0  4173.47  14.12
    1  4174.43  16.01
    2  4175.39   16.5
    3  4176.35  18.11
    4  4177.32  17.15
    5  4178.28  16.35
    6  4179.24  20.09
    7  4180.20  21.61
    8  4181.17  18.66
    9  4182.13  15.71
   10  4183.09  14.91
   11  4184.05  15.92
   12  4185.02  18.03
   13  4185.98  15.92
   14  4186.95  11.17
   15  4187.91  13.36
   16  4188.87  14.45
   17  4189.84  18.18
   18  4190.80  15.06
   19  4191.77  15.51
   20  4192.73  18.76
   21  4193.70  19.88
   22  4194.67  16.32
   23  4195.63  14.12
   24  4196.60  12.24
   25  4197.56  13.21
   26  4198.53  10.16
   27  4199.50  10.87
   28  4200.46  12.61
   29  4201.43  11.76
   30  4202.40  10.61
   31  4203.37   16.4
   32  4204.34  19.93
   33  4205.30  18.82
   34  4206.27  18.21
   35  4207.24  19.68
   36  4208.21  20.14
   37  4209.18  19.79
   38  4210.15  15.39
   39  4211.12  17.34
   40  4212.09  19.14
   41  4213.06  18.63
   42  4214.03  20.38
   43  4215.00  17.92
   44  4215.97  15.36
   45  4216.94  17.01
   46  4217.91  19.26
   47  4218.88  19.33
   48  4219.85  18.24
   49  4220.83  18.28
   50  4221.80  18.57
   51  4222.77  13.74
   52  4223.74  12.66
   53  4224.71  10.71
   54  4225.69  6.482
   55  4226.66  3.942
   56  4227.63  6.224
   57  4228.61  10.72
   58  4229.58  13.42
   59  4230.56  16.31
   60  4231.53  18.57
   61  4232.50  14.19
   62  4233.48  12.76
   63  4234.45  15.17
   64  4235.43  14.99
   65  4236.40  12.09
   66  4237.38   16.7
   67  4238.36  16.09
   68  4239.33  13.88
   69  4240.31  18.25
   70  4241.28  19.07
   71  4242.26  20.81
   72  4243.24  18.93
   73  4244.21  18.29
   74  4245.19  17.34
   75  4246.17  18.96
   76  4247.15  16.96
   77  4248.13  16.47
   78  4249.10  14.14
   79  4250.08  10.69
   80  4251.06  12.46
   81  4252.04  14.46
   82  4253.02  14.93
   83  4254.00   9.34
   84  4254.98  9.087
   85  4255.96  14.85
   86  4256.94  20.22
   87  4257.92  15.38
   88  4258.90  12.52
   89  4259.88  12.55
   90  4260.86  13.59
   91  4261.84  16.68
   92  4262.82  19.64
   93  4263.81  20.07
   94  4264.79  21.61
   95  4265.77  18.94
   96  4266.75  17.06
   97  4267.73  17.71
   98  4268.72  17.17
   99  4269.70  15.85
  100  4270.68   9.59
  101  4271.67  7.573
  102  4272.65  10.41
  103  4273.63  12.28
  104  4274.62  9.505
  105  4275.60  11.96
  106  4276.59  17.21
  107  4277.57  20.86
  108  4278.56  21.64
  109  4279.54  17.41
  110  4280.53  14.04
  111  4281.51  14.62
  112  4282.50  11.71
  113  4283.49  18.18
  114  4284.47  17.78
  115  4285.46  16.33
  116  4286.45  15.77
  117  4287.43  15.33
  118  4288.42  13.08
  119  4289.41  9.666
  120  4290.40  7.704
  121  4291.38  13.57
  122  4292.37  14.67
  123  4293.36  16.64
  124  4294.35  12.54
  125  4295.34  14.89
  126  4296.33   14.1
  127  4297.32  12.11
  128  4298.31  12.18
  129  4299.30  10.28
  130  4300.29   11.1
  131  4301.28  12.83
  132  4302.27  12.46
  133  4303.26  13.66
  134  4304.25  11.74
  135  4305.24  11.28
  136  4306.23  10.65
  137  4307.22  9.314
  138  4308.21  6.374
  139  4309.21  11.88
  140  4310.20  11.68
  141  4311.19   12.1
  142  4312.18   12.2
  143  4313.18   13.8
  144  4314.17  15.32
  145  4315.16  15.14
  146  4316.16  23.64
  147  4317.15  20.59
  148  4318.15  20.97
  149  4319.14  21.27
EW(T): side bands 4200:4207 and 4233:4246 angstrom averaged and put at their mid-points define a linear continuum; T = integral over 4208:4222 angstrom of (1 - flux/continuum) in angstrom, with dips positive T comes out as -2.1 angstrom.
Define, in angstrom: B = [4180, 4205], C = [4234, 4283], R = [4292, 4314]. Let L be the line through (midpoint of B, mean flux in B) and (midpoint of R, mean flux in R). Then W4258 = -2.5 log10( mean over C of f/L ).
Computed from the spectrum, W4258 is -0.15 mag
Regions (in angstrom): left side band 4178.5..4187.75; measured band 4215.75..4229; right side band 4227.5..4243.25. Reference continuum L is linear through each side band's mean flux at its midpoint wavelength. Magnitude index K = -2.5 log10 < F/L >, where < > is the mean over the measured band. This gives 0.15 mag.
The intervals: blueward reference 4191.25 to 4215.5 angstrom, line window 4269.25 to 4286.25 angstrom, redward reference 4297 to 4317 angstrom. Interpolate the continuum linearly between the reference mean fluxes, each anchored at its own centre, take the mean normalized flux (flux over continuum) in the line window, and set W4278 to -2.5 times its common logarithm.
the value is -0.07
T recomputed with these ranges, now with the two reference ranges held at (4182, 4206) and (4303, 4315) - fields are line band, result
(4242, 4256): -1.7 angstrom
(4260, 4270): -3.6 angstrom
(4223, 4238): 1.7 angstrom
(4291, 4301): -0.9 angstrom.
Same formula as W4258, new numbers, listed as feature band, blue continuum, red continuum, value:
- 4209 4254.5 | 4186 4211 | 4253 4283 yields -0.01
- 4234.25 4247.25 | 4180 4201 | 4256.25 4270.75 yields -0.05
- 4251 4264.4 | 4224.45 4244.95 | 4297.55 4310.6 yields -0.12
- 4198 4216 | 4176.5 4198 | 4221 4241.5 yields -0.10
